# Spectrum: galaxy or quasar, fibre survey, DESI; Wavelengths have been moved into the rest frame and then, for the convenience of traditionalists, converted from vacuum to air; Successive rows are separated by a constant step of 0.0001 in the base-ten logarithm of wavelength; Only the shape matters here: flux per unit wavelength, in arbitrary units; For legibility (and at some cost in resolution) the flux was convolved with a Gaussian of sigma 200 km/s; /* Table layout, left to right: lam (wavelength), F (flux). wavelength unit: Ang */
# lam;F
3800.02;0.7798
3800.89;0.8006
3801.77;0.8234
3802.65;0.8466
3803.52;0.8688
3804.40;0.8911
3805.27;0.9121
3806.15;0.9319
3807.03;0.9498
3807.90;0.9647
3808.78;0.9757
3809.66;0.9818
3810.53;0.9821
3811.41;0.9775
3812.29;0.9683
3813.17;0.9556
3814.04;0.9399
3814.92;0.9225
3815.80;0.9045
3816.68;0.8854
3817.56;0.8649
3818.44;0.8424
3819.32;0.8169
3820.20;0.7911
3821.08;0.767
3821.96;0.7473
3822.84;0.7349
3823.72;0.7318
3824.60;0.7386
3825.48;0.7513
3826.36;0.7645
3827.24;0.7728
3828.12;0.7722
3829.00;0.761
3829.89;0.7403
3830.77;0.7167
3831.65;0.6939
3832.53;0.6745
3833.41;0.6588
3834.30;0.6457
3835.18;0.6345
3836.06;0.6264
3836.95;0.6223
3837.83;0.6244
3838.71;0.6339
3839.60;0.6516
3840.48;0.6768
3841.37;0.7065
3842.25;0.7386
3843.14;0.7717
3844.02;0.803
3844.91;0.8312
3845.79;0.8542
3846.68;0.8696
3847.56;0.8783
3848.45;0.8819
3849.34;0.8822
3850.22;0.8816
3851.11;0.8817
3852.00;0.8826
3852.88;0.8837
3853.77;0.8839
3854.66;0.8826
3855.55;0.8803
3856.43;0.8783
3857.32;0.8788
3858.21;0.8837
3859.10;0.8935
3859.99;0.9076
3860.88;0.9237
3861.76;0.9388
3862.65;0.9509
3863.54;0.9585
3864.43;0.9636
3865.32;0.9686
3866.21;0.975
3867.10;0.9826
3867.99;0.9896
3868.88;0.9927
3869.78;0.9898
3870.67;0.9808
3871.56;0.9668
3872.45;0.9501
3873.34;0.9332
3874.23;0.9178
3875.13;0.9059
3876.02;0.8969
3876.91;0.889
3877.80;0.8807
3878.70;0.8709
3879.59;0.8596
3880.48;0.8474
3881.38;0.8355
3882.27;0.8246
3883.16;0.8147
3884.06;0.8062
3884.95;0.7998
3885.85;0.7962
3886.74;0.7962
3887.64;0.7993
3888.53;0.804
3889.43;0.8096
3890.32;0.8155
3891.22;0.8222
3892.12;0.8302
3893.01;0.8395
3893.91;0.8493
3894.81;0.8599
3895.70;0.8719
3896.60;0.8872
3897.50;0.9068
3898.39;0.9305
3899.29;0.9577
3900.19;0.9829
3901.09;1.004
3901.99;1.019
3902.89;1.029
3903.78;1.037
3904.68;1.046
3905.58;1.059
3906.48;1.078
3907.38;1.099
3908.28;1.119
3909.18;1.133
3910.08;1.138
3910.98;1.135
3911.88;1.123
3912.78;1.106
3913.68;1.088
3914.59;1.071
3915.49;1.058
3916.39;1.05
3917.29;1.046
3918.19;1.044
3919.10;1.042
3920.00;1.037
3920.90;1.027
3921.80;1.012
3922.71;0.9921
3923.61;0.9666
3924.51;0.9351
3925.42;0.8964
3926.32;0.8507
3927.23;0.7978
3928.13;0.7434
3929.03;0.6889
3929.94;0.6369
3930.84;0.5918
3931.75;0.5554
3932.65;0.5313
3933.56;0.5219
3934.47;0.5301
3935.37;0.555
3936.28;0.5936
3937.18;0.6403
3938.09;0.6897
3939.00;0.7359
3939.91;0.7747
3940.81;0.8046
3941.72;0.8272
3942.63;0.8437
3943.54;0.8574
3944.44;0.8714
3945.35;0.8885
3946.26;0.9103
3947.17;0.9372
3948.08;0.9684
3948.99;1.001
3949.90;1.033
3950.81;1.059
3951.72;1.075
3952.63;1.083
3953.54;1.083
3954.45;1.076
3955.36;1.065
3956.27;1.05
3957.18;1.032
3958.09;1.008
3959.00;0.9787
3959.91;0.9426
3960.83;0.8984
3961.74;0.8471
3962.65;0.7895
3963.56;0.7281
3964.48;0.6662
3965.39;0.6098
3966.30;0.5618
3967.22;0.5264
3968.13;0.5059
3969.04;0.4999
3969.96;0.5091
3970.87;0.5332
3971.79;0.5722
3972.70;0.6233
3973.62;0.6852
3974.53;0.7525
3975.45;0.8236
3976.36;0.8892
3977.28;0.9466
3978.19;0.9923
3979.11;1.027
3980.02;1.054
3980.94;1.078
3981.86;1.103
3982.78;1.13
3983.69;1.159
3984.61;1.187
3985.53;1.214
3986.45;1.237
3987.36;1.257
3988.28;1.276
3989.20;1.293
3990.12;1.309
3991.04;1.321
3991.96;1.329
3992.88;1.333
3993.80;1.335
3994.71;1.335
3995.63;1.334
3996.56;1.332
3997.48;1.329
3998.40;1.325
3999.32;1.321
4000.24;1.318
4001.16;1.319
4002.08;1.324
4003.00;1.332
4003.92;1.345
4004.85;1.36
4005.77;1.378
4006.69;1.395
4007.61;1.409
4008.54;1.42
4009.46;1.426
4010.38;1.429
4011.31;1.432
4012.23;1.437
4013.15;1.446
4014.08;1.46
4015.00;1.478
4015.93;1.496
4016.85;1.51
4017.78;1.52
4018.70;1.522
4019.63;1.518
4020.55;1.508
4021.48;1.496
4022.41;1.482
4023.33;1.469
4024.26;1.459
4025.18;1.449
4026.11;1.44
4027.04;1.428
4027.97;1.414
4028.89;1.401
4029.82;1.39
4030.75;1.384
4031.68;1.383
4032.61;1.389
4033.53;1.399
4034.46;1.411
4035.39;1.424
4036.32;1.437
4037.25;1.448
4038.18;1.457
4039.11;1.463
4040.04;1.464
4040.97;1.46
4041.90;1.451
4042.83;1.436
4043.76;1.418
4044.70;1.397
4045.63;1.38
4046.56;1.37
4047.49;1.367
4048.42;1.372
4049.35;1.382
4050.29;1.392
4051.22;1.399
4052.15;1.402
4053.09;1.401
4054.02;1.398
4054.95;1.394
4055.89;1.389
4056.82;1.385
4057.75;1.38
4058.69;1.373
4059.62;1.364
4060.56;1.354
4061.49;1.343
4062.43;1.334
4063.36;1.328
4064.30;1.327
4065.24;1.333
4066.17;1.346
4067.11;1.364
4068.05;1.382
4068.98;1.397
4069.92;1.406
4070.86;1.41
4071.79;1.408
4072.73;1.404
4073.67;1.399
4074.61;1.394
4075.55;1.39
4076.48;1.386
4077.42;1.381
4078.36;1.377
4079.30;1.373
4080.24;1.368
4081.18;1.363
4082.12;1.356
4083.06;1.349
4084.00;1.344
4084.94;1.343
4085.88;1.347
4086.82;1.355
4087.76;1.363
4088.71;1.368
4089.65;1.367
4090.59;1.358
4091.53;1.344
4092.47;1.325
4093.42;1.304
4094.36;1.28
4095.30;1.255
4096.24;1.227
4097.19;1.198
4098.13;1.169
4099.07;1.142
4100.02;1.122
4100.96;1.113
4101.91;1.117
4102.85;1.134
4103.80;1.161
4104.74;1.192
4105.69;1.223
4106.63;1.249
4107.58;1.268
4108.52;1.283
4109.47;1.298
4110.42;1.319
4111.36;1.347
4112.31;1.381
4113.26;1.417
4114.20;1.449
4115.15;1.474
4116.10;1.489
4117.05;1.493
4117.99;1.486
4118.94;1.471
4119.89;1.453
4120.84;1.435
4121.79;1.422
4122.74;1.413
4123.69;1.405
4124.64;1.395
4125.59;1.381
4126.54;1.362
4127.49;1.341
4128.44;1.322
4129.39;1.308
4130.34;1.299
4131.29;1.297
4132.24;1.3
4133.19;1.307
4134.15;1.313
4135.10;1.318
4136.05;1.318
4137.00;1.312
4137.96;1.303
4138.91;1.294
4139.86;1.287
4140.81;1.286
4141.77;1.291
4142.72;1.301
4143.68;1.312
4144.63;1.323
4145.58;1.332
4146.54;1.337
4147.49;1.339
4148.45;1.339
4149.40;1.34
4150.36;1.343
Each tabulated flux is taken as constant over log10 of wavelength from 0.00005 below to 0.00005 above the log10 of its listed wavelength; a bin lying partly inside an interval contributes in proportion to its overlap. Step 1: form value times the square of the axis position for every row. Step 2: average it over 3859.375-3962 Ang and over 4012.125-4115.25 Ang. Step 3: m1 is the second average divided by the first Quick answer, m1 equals 1.6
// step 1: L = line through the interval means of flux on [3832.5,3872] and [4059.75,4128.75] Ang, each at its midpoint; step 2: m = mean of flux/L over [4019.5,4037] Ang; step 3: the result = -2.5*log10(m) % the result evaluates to -0.19 mag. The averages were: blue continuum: 0.843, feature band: 1.43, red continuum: 1.34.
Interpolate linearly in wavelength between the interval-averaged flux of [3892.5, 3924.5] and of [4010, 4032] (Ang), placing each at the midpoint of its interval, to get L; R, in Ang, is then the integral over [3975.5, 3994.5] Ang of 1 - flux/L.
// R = 2.2 Ang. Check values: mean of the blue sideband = 1.02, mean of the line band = 1.17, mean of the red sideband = 1.46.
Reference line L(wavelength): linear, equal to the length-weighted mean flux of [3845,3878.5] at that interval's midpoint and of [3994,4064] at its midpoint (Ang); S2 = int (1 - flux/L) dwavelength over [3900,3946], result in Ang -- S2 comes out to 8.0 Ang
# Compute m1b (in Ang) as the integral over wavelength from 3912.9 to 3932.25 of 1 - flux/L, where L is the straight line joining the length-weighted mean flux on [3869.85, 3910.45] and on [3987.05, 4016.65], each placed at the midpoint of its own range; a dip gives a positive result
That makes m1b 2.4 Ang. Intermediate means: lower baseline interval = 0.918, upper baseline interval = 1.37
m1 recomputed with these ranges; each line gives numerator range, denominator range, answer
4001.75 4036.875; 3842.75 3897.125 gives 1.75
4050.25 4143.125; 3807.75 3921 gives 1.69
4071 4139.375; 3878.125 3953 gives 1.64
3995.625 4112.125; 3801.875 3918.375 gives 1.70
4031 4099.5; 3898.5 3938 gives 1.61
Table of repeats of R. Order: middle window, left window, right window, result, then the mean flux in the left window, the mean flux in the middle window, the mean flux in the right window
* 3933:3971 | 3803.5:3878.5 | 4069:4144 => 8.6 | 0.85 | 0.814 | 1.33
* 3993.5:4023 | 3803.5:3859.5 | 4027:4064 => -2.5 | 0.818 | 1.41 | 1.4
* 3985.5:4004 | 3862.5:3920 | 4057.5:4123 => -2.6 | 0.951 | 1.31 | 1.34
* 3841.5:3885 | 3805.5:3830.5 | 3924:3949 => -4.1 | 0.854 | 0.892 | 0.753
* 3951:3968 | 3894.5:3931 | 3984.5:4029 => 4.2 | 0.982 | 0.885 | 1.39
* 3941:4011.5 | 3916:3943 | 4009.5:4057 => 2.5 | 0.798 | 1.05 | 1.43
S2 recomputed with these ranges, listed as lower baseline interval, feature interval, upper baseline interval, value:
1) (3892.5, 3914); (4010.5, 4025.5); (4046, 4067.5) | -2.3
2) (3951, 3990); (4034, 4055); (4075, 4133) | -4.9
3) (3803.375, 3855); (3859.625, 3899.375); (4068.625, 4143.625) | 0.7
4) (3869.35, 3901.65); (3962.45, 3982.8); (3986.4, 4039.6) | 7.9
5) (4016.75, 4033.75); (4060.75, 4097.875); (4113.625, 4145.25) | 1.4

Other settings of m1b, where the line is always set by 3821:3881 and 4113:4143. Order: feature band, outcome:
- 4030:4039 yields -1.7 Ang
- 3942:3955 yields 0.6 Ang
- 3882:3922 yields -1.4 Ang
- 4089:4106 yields 1.1 Ang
